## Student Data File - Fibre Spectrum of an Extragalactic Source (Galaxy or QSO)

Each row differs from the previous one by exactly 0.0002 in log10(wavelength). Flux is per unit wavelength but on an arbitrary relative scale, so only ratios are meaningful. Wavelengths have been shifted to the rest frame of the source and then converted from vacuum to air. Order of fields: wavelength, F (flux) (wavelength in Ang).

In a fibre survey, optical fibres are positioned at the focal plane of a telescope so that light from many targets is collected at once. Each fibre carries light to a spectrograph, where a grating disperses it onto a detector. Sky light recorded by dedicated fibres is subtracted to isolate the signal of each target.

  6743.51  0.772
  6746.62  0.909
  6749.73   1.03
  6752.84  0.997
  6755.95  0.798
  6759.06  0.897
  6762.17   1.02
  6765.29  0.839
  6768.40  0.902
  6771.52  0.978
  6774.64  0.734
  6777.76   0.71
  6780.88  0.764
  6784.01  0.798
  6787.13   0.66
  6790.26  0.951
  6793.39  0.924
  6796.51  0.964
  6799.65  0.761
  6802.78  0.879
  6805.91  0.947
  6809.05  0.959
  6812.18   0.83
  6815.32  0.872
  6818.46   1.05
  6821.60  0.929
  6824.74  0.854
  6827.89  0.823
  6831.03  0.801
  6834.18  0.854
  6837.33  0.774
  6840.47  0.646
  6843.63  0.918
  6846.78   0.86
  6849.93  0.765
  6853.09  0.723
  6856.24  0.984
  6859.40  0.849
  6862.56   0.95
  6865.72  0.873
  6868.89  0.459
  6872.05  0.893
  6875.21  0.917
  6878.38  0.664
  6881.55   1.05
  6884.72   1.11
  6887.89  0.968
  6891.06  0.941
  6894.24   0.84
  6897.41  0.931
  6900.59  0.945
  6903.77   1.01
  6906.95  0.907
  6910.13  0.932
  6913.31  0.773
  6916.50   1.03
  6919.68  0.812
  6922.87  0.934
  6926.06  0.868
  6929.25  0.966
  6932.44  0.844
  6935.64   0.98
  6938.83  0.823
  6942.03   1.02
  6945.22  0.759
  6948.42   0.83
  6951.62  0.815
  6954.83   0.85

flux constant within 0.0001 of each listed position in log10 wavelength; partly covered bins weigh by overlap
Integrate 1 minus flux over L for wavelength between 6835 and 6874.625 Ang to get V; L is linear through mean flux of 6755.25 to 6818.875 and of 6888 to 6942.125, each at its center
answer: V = 3.55 Ang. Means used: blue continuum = 0.866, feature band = 0.812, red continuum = 0.914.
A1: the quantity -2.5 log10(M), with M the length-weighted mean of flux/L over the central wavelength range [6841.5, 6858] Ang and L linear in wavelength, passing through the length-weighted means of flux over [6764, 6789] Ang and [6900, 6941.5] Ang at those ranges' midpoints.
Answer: 0.02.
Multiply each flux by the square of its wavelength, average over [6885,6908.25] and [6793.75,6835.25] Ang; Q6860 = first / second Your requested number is 1.09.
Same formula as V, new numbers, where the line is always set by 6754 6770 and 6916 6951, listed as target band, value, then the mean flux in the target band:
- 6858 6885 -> 1.24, 0.851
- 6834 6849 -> 1.48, 0.805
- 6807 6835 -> 0.17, 0.888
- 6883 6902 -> -1.39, 0.957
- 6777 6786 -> 1.38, 0.757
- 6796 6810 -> -0.02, 0.894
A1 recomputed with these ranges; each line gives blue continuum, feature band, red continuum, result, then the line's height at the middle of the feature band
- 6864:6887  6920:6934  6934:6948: -0.015 mag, 0.883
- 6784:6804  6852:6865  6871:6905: 0.031 mag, 0.908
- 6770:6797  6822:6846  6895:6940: 0.052 mag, 0.858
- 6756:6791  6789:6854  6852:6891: -0.009 mag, 0.855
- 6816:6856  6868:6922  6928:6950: -0.040 mag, 0.867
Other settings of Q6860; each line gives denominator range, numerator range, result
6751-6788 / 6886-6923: 1.13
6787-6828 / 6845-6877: 0.94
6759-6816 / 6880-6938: 1.12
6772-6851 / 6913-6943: 1.11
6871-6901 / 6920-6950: 0.97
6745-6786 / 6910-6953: 1.06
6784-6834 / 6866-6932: 1.05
